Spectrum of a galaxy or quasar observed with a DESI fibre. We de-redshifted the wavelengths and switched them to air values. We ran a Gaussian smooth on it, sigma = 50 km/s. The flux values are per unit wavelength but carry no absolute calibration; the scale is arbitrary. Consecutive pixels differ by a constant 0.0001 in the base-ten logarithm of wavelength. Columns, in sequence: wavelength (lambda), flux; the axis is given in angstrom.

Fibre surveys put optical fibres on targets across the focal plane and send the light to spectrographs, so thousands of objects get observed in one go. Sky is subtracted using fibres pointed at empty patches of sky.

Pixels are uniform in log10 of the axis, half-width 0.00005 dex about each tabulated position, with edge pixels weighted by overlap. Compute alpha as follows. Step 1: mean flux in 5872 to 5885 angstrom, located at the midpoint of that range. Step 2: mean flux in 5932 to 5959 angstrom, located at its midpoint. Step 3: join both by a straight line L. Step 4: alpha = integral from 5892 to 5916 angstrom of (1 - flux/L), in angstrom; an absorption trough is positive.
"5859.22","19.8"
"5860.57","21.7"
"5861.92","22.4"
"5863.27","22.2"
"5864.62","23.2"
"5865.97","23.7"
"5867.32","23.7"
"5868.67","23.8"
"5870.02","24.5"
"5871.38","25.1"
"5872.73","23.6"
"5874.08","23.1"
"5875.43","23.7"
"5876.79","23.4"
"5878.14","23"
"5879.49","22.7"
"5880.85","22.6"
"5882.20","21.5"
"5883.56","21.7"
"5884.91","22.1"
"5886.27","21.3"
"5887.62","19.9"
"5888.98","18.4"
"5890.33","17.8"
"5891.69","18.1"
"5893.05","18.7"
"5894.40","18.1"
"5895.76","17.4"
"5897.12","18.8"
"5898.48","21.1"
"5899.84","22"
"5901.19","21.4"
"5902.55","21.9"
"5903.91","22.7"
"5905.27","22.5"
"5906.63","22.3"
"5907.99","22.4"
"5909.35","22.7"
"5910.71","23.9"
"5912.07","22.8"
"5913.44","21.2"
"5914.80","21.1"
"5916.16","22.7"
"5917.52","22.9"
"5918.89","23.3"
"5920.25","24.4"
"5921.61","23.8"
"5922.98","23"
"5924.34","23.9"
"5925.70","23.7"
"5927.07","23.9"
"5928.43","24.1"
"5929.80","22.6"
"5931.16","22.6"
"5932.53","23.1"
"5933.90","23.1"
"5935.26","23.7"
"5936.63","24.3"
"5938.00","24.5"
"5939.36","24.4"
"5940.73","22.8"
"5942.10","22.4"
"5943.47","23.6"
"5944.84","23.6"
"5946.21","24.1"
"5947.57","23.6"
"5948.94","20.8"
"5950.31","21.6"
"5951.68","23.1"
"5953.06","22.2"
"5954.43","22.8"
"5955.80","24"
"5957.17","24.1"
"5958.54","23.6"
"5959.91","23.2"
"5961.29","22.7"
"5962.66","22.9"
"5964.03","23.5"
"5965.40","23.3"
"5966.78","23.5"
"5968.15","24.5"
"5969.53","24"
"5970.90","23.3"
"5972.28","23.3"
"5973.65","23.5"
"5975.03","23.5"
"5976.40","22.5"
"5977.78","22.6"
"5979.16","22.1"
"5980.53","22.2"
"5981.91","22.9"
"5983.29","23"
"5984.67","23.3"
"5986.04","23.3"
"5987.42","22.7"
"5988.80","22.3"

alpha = 1.8 angstrom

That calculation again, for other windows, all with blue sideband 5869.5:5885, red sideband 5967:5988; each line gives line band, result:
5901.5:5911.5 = 0.2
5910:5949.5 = -0.2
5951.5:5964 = 0.0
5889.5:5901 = 2.0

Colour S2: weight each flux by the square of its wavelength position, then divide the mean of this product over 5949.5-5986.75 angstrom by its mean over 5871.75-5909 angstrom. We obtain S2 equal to 1.1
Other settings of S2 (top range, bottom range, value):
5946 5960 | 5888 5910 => 1.15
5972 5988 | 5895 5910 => 1.10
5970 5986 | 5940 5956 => 1.02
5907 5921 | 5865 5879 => 0.97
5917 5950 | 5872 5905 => 1.13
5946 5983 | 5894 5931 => 1.05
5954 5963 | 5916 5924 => 1.01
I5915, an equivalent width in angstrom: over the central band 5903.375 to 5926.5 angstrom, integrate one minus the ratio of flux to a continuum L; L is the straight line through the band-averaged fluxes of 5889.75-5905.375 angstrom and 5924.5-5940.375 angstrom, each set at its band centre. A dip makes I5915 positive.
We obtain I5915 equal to -1.2 angstrom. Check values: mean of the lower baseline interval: 20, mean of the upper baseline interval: 23.6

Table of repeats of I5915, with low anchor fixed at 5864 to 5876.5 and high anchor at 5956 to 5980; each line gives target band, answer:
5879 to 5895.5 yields 2.5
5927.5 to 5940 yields -0.1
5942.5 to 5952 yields 0.2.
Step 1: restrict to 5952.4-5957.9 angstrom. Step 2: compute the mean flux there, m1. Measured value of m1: 23.3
